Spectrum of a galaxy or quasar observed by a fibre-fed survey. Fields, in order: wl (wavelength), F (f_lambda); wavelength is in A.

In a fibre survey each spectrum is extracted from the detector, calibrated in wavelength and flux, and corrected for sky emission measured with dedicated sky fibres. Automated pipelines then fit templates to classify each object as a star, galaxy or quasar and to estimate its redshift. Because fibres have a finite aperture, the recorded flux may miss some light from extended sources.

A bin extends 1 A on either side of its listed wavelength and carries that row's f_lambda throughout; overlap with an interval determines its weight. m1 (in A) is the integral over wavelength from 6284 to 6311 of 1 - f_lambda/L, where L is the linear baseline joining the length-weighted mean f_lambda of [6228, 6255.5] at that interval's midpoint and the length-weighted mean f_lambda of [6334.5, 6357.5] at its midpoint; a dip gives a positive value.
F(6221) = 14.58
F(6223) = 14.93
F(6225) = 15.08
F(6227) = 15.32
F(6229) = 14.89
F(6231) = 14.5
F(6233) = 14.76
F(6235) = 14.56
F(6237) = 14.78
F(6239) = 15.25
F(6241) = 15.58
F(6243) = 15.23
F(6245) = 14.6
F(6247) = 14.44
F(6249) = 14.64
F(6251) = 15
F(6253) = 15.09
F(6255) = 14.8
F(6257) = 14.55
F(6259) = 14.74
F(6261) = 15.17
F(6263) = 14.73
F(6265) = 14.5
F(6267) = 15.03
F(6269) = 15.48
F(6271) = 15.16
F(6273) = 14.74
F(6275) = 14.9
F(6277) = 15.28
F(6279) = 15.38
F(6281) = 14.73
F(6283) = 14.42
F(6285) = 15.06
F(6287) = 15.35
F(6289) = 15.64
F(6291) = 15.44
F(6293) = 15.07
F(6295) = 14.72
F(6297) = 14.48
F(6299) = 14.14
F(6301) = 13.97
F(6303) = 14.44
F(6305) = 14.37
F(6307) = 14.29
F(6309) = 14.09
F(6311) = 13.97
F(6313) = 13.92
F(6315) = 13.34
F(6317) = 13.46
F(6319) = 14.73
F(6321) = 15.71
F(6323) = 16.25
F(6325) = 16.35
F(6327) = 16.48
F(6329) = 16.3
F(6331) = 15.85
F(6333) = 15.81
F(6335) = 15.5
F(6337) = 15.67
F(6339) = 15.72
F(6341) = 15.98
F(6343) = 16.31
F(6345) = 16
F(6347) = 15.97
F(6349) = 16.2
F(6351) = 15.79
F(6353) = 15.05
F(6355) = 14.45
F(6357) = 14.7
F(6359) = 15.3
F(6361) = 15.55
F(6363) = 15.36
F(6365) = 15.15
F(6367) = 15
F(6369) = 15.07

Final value 1.1 A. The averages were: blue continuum 14.9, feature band 14.7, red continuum 15.6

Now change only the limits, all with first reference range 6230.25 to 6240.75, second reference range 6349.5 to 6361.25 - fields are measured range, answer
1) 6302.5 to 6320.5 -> 1.1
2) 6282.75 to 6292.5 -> -0.2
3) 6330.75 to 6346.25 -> -0.8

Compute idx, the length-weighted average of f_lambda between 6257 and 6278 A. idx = 15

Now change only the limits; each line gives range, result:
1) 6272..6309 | 14.8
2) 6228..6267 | 14.8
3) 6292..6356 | 15.1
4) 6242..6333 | 14.9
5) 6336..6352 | 16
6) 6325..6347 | 16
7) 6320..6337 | 16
